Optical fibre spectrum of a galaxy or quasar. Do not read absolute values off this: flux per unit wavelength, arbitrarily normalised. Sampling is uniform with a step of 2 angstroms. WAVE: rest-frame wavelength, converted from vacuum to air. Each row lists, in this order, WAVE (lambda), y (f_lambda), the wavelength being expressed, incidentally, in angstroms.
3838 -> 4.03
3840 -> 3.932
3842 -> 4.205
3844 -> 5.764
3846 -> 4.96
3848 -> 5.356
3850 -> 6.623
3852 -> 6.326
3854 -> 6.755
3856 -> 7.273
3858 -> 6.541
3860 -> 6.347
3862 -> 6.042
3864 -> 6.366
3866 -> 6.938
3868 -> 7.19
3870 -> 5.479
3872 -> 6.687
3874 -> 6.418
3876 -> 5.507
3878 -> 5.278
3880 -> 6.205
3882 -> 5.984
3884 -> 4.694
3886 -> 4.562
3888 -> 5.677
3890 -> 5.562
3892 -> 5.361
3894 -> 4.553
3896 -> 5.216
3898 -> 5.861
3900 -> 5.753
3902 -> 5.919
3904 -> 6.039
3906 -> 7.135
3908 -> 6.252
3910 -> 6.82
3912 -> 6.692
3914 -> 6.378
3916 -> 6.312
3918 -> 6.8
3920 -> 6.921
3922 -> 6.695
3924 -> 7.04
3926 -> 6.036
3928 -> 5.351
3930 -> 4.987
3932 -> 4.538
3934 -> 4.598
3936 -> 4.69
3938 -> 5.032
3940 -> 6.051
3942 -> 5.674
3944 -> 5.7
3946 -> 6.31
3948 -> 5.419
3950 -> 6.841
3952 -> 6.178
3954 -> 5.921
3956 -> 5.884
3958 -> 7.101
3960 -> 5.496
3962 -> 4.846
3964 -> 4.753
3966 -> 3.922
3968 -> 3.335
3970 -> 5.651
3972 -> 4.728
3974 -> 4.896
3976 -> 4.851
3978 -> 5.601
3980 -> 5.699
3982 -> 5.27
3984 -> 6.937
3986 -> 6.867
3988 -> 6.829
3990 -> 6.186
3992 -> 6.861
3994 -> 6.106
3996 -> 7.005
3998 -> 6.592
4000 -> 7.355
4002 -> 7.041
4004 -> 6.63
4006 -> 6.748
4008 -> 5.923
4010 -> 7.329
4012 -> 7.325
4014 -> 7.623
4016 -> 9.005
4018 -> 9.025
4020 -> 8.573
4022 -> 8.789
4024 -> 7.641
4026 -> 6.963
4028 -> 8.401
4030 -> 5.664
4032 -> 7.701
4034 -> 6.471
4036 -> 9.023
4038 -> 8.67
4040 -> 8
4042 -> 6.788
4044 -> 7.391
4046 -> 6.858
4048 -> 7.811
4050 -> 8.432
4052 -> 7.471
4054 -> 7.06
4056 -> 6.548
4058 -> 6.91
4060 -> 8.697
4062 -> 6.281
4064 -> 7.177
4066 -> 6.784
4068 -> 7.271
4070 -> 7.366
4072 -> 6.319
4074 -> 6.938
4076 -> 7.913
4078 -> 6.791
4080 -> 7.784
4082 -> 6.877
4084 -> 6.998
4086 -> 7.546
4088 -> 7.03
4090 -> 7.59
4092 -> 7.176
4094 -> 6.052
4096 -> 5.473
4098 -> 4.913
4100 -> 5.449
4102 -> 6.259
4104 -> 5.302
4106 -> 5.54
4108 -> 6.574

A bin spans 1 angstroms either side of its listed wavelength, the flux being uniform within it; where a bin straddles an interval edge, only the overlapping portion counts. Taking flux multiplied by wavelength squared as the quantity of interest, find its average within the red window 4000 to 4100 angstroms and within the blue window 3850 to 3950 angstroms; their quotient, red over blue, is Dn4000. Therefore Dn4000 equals 1.3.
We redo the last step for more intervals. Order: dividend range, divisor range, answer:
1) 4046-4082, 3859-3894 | 1.36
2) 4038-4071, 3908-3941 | 1.32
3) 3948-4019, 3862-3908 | 1.12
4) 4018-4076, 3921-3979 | 1.44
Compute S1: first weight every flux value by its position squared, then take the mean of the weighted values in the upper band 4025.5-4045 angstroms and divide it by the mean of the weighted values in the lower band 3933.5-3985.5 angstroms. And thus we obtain 1.43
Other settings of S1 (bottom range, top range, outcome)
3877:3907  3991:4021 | 1.38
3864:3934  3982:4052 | 1.31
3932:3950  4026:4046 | 1.44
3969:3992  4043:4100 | 1.26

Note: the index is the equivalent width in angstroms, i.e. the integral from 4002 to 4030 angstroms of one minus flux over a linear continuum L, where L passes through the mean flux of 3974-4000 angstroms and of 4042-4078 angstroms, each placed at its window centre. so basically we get -4.1 angstroms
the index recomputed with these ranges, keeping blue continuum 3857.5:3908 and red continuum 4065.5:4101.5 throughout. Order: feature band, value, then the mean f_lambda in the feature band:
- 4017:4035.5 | -3.4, 7.73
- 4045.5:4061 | -2.0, 7.49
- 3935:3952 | 1.2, 5.74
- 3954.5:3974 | 3.6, 5.09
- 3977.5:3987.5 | 0.3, 6.14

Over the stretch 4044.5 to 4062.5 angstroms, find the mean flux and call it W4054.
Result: 7.37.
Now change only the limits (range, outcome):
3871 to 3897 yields 5.52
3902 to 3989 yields 5.79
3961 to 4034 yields 6.52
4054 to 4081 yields 7.13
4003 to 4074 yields 7.44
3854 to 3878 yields 6.4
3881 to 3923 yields 5.96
